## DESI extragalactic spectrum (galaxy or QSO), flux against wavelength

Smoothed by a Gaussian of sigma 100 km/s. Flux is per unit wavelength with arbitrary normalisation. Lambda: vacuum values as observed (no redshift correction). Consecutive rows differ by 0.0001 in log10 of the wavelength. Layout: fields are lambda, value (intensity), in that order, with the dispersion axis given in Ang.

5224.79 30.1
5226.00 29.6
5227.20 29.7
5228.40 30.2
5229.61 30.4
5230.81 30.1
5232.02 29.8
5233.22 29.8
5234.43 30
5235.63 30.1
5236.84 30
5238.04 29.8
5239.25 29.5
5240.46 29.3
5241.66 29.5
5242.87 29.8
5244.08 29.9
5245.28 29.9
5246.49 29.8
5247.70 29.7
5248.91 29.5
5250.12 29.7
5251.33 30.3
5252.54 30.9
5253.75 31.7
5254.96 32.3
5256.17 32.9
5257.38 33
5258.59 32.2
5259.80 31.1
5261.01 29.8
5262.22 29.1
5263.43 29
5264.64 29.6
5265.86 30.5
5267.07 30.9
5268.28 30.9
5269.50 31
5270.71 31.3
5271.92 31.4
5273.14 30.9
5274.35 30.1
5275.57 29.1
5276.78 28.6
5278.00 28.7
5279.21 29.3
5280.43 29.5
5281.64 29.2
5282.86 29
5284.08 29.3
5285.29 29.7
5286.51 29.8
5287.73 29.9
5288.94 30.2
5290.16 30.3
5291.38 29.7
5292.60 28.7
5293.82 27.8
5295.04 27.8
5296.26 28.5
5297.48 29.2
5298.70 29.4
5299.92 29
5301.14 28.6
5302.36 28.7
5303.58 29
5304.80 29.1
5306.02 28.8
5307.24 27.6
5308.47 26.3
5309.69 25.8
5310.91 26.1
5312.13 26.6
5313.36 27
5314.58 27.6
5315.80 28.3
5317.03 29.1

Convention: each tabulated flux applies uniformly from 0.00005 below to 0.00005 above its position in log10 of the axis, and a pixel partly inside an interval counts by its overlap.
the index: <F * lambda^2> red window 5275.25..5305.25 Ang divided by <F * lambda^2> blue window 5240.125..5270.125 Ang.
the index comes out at 0.97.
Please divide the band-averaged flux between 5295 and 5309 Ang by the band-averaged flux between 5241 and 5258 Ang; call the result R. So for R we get 0.9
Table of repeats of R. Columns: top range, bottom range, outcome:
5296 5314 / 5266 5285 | 0.93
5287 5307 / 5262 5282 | 0.97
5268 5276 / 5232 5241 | 1.03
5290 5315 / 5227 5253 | 0.94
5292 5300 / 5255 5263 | 0.91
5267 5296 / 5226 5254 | 0.99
